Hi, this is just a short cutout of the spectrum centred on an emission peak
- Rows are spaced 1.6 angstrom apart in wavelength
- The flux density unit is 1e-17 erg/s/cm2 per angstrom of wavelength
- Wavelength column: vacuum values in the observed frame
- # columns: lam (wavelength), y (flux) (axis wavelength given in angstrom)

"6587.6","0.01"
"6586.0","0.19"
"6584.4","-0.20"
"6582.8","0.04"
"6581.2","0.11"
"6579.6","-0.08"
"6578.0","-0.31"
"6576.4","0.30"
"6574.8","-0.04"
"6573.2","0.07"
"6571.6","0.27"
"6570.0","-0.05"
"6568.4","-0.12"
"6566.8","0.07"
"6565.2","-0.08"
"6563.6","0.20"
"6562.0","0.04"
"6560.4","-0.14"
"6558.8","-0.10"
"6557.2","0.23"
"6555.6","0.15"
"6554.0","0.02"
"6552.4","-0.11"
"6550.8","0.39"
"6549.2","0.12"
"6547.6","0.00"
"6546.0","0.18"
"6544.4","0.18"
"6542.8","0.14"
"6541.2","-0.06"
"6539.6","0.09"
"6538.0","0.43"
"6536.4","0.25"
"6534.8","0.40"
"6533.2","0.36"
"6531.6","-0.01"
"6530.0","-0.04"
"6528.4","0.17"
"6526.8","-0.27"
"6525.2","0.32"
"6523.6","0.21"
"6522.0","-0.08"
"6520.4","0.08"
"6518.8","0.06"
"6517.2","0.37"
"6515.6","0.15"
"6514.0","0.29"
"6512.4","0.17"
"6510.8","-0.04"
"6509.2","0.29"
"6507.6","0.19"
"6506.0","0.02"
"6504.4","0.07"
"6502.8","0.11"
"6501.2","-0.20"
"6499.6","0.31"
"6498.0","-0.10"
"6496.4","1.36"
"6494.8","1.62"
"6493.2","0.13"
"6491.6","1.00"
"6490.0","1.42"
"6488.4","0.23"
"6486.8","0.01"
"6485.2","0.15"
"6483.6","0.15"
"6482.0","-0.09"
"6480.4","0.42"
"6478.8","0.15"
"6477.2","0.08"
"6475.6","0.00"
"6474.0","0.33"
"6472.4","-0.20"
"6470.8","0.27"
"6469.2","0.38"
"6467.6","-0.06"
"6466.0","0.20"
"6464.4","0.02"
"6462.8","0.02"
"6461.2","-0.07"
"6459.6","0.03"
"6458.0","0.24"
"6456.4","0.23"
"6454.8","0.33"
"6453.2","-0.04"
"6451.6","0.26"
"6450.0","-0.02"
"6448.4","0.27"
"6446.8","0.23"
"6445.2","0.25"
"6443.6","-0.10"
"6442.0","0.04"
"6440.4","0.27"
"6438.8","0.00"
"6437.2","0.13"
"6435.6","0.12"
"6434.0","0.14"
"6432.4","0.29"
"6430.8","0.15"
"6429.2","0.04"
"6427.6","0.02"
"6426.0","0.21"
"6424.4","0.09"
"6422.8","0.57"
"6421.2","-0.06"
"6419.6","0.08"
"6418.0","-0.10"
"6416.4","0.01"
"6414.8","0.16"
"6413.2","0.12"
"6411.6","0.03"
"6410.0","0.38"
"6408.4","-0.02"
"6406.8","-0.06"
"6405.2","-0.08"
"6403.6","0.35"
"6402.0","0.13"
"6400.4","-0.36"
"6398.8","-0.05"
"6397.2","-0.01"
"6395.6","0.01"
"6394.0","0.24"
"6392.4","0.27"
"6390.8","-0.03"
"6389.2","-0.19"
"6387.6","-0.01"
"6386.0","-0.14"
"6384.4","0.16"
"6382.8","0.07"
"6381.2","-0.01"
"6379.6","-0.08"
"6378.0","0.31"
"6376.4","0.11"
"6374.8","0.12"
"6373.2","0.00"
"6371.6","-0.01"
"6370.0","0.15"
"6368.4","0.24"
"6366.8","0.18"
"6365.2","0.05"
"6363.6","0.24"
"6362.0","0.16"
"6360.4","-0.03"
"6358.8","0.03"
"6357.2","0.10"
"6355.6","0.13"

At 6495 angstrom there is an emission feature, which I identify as [O II]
